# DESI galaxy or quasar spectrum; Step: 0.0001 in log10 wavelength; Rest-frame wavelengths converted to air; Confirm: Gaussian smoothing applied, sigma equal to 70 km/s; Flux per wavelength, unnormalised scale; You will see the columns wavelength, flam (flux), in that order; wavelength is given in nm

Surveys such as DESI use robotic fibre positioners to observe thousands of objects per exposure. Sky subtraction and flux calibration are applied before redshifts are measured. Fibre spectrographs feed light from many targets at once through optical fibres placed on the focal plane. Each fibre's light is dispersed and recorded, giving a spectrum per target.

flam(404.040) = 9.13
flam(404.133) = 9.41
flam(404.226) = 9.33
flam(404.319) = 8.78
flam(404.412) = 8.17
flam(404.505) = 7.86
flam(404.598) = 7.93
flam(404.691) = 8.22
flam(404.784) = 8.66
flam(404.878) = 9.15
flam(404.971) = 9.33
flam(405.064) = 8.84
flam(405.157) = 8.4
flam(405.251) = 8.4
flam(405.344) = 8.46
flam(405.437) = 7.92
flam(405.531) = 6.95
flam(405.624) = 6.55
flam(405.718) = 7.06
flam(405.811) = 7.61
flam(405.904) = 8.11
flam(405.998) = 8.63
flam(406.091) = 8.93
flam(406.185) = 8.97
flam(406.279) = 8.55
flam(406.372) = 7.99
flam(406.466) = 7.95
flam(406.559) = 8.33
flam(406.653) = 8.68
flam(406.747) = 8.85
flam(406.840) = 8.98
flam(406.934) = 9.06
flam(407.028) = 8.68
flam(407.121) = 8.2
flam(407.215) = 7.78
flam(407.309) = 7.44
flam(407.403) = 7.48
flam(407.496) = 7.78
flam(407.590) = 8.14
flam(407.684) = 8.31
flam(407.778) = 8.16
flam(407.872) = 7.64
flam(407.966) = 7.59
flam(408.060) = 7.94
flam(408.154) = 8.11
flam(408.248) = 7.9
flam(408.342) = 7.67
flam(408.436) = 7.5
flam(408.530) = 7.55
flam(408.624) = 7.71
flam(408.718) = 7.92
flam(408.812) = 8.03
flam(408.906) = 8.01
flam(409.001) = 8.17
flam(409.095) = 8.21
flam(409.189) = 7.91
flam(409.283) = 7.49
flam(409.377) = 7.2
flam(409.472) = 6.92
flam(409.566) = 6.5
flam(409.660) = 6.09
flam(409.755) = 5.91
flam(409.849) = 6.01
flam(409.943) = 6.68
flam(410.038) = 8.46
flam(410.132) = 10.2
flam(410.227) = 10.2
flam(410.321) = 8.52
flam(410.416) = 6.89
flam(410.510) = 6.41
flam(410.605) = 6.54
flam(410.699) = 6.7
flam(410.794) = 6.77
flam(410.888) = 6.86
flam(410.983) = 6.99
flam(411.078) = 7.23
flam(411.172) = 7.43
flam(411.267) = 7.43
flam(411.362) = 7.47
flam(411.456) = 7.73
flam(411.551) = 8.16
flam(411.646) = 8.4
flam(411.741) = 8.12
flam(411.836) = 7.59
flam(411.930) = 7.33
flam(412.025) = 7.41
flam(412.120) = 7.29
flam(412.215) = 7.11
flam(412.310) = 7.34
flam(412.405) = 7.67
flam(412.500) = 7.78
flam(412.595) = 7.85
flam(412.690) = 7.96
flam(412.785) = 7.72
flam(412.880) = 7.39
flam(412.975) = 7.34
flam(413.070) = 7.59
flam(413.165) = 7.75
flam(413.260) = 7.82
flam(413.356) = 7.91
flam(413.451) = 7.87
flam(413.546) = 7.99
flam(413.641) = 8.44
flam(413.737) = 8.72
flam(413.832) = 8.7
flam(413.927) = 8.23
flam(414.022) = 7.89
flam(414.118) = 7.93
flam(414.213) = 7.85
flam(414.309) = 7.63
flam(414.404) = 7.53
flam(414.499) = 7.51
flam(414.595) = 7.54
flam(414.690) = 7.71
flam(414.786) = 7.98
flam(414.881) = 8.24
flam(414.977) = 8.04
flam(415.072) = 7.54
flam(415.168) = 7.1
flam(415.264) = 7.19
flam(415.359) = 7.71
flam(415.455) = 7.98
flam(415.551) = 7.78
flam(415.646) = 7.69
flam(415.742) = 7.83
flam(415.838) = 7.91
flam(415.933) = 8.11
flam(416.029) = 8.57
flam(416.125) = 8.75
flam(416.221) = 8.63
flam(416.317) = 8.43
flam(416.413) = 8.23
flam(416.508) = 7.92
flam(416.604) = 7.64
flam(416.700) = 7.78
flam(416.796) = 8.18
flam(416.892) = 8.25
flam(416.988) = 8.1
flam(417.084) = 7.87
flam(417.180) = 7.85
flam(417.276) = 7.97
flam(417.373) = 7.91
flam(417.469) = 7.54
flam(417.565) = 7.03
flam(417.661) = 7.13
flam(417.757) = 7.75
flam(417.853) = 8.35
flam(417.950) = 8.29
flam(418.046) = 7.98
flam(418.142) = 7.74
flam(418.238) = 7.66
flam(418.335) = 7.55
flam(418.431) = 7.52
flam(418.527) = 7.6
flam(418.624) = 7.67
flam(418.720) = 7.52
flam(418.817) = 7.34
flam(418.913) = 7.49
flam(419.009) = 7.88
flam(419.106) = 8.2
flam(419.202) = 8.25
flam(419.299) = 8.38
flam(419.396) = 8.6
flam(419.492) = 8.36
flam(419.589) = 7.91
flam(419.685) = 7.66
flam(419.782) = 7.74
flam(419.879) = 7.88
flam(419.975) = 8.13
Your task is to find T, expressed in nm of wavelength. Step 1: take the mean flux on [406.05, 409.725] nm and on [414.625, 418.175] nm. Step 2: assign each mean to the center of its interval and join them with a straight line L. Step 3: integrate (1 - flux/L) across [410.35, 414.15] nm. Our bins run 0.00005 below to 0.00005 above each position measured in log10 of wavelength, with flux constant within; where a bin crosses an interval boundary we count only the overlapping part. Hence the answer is 0.16 nm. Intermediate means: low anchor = 7.94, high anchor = 7.91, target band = 7.6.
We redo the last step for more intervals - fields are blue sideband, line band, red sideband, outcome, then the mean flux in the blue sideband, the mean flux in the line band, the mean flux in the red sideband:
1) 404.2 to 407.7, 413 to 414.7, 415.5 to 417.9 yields 0.027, 8.27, 7.92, 7.97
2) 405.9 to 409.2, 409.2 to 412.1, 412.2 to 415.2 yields 0.210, 8.14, 7.39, 7.81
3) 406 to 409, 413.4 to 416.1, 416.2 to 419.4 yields 0.014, 8.13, 7.91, 7.87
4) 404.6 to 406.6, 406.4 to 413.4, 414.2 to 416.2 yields 0.306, 8.23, 7.7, 7.83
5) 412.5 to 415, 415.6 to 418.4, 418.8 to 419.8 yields 0.004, 7.89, 7.95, 8.01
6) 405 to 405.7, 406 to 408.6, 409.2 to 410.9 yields -0.171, 7.93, 8.16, 7.27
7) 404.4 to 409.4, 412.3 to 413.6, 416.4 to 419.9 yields 0.039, 8.1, 7.73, 7.85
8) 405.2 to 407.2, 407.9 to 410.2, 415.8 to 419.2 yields 0.155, 8.22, 7.59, 7.9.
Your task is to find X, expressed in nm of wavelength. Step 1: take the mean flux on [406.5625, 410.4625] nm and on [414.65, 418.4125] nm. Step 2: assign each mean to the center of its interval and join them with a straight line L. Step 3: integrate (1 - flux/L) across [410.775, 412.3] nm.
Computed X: 0.08 nm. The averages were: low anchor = 7.87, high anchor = 7.89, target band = 7.47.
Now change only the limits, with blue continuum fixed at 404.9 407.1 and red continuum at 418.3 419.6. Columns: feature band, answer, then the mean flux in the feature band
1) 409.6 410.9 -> 0.14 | 7.31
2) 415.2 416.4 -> -0.01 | 8.04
